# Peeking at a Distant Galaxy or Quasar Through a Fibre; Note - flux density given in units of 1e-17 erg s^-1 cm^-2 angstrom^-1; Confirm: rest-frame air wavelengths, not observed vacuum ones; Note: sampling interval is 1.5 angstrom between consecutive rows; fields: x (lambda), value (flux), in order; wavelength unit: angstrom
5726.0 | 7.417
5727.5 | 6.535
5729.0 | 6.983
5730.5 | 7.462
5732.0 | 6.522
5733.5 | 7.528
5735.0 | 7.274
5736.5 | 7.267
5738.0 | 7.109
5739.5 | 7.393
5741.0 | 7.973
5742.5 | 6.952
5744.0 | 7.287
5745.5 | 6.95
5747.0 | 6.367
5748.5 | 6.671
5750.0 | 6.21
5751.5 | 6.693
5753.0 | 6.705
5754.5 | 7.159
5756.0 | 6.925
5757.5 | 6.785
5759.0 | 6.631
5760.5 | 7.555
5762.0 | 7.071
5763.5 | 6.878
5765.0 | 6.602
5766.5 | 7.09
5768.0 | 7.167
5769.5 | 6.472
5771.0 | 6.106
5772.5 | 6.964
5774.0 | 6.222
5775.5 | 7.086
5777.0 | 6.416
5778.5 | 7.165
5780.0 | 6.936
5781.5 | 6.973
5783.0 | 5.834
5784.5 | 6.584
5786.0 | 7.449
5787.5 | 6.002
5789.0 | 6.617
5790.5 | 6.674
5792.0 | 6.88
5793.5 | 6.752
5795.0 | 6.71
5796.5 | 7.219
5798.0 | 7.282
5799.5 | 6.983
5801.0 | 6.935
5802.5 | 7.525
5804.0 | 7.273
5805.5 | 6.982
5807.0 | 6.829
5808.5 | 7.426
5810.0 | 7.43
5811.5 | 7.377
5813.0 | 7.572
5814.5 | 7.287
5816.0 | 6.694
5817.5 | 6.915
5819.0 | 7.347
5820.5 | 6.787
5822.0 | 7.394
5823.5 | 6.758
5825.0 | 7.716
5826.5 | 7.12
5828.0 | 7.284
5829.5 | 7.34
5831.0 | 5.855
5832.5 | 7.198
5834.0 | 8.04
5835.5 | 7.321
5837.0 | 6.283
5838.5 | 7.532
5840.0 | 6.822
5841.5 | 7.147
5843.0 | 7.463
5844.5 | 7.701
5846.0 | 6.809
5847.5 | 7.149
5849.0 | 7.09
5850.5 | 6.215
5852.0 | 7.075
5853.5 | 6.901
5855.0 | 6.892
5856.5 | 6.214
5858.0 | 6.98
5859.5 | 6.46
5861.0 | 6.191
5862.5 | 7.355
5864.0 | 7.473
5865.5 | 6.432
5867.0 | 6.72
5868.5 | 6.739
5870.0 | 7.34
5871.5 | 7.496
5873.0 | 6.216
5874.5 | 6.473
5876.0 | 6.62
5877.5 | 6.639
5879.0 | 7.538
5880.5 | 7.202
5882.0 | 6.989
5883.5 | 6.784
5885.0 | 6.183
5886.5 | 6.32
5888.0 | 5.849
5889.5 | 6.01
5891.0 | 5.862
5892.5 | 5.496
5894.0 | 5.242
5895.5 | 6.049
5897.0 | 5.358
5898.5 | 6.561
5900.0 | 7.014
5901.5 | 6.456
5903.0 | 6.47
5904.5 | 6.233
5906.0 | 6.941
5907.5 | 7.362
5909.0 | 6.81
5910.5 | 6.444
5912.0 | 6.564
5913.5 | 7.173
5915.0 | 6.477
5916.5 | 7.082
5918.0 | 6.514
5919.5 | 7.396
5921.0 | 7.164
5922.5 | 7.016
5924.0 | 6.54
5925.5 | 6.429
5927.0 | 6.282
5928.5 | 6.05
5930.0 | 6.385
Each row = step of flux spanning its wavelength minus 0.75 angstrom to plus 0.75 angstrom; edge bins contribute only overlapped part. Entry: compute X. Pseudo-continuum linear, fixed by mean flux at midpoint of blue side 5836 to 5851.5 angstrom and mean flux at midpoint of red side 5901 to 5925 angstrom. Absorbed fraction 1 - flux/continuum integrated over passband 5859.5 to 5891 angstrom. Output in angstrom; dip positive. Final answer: 1.0 angstrom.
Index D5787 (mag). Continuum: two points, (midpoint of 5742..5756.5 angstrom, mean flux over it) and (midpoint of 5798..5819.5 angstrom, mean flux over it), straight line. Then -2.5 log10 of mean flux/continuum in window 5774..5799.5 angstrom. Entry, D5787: 0.04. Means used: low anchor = 6.79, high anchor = 7.19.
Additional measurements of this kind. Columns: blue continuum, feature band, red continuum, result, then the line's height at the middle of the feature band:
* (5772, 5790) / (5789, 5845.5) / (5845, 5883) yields -0.06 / 6.76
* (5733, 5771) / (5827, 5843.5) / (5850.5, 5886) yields -0.04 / 6.85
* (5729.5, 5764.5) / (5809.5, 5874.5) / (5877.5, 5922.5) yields -0.05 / 6.72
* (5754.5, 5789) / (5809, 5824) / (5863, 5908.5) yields -0.08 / 6.68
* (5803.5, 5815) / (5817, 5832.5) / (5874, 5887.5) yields 0.01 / 7.16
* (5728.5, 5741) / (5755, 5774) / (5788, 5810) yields 0.05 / 7.13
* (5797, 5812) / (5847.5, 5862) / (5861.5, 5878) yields 0.04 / 6.94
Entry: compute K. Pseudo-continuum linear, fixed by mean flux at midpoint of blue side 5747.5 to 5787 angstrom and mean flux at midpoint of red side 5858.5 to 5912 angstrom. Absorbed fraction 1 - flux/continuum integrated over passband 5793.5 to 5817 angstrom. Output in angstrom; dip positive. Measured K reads -1.6 angstrom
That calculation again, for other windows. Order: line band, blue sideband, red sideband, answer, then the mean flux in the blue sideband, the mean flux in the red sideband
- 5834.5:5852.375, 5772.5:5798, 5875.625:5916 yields -1.3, 6.74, 6.47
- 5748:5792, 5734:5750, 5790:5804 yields 1.9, 7.09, 7.02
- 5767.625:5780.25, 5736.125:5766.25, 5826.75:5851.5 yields 0.5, 6.96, 7.08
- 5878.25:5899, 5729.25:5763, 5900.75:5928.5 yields 1.6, 7.02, 6.72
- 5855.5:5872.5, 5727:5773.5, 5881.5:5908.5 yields -1.1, 6.94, 6.29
